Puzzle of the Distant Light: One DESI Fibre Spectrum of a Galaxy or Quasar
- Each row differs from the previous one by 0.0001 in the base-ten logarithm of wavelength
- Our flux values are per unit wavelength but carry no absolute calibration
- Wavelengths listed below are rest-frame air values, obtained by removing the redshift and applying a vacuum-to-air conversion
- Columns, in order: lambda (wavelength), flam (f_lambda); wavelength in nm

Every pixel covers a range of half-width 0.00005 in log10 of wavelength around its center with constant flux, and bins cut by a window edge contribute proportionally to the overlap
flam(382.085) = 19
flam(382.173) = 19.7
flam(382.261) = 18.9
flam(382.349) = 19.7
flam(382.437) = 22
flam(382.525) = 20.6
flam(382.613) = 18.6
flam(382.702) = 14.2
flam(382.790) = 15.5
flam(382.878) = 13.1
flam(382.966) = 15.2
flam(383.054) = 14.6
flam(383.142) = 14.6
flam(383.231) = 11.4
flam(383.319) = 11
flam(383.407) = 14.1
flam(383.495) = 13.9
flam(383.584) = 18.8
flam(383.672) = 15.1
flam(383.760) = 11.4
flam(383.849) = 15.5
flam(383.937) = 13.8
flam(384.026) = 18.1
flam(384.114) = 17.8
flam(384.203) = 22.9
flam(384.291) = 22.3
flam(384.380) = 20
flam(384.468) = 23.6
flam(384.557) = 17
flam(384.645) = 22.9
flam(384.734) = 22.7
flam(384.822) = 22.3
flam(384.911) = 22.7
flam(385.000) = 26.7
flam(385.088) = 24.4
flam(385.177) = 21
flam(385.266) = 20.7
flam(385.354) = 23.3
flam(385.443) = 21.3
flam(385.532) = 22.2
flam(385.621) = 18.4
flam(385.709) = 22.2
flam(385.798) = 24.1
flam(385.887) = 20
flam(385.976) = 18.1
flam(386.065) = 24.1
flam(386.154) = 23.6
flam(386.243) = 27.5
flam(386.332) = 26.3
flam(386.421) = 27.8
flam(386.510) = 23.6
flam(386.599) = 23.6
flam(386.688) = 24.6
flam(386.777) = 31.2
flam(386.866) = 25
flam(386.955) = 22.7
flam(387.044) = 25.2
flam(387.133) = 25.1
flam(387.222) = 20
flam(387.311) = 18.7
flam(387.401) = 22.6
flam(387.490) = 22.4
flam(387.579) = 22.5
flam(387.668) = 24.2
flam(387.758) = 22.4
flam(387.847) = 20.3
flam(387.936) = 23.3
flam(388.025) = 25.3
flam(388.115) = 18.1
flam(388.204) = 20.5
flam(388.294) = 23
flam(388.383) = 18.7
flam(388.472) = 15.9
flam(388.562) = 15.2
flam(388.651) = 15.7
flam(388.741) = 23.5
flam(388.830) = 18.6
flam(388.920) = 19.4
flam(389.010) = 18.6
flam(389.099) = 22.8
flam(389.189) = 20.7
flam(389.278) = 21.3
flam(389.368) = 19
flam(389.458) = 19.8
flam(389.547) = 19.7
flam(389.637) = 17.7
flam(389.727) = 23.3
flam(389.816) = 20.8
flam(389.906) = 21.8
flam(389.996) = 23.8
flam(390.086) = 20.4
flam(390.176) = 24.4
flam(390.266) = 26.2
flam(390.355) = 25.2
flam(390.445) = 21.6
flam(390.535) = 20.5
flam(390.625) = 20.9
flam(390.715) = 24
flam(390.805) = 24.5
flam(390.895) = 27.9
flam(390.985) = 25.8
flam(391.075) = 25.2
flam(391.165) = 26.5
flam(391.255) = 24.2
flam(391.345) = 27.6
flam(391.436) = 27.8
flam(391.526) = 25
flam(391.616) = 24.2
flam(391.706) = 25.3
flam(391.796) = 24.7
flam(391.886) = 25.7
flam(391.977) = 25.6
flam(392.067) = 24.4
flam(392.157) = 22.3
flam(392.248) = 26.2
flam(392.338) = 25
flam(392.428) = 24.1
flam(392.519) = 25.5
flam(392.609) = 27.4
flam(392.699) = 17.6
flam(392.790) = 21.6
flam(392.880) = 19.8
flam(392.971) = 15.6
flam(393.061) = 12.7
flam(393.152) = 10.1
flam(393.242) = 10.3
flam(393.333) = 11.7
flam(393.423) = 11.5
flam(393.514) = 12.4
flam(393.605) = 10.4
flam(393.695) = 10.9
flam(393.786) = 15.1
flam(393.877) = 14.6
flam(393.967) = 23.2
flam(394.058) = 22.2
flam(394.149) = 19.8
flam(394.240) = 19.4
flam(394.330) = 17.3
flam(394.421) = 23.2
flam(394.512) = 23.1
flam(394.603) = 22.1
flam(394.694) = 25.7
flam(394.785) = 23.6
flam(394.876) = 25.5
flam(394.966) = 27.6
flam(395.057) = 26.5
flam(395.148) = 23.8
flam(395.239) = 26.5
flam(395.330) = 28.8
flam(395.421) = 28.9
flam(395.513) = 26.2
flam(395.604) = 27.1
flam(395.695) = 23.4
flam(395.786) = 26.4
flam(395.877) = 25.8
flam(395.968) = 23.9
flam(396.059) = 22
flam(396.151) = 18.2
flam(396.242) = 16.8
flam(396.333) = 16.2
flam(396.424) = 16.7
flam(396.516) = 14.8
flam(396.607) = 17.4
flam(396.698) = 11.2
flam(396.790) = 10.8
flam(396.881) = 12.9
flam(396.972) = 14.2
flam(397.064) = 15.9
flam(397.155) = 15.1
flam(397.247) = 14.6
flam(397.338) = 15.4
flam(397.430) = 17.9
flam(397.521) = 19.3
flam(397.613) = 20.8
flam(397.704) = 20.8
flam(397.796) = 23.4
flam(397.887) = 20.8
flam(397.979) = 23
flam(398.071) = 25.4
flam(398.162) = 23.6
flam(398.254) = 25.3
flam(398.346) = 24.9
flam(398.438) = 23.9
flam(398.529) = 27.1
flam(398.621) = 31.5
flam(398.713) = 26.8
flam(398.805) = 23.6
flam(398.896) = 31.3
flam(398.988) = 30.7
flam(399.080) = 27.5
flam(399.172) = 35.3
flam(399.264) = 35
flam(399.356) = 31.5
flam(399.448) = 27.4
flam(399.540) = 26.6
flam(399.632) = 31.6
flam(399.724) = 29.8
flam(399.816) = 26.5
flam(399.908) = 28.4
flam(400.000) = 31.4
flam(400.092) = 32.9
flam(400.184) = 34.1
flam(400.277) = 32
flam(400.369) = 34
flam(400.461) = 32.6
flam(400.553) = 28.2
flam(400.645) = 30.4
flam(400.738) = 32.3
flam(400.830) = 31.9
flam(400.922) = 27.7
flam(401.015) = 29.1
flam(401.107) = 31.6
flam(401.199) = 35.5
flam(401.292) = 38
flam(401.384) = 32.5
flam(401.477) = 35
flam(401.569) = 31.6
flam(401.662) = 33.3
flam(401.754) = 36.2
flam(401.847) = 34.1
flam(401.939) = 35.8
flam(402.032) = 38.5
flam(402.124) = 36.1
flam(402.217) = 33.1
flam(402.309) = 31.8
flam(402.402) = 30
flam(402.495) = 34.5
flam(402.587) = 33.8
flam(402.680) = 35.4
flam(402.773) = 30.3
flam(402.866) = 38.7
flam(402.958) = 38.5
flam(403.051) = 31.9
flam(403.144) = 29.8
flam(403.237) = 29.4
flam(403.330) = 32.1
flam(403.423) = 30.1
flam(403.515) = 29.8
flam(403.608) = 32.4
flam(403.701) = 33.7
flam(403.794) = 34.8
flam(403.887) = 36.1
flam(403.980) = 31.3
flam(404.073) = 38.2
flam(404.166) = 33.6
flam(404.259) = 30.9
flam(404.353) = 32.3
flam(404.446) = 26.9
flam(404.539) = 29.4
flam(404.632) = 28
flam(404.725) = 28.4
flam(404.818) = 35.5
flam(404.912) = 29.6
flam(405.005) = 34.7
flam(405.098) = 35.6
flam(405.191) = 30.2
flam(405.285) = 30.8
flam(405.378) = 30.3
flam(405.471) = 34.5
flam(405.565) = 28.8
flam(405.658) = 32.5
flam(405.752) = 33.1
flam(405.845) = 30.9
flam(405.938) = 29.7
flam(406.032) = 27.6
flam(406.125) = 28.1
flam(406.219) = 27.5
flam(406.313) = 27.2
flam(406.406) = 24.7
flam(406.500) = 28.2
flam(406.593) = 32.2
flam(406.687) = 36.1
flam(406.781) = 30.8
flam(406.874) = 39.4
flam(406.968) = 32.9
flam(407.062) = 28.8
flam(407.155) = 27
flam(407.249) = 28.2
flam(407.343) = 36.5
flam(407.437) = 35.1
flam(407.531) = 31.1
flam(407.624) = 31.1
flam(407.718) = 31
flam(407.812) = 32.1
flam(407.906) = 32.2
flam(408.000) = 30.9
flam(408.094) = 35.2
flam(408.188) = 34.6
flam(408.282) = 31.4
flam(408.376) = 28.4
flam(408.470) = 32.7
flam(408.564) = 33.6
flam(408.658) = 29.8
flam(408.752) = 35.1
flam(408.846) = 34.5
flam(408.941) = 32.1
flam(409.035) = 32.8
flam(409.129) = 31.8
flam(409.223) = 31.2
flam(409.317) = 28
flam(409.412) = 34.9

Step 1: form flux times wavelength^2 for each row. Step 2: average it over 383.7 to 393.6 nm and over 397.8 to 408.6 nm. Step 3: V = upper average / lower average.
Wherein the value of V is 1.56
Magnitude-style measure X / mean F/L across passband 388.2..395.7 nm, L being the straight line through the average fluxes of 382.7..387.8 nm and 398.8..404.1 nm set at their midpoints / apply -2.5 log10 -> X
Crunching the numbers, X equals 0.175 mag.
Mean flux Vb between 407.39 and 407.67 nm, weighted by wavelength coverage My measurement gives 32.5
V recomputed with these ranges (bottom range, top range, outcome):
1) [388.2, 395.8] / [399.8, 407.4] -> 1.57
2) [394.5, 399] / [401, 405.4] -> 1.54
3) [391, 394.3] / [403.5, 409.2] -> 1.66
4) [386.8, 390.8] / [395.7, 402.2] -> 1.30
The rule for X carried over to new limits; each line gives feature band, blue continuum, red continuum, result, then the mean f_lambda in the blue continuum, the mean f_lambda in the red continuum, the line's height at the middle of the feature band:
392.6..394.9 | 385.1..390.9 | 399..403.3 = 0.44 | 22.1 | 32.4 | 26.6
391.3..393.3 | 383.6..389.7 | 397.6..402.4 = 0.13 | 21.3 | 30.1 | 25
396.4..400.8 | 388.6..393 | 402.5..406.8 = 0.13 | 22.9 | 31.6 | 27.8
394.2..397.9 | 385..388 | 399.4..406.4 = 0.33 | 23.2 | 31.9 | 28.3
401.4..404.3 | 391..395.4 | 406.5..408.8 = -0.17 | 21.5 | 32.3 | 28.7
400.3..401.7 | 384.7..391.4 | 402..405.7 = -0.05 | 22.5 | 32.5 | 30.7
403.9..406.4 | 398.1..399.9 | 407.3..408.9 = 0.01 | 28.4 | 32.6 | 31.3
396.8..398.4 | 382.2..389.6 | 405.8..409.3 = 0.33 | 20.4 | 31.4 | 26.3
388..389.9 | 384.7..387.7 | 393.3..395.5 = 0.13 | 23.3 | 20.7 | 22.4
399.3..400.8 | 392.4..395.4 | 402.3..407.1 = -0.15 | 19.7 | 31.8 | 26.6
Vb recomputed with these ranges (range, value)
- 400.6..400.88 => 31.5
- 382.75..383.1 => 14.6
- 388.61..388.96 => 19.3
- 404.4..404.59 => 28.2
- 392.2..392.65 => 25.6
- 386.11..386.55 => 25.8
